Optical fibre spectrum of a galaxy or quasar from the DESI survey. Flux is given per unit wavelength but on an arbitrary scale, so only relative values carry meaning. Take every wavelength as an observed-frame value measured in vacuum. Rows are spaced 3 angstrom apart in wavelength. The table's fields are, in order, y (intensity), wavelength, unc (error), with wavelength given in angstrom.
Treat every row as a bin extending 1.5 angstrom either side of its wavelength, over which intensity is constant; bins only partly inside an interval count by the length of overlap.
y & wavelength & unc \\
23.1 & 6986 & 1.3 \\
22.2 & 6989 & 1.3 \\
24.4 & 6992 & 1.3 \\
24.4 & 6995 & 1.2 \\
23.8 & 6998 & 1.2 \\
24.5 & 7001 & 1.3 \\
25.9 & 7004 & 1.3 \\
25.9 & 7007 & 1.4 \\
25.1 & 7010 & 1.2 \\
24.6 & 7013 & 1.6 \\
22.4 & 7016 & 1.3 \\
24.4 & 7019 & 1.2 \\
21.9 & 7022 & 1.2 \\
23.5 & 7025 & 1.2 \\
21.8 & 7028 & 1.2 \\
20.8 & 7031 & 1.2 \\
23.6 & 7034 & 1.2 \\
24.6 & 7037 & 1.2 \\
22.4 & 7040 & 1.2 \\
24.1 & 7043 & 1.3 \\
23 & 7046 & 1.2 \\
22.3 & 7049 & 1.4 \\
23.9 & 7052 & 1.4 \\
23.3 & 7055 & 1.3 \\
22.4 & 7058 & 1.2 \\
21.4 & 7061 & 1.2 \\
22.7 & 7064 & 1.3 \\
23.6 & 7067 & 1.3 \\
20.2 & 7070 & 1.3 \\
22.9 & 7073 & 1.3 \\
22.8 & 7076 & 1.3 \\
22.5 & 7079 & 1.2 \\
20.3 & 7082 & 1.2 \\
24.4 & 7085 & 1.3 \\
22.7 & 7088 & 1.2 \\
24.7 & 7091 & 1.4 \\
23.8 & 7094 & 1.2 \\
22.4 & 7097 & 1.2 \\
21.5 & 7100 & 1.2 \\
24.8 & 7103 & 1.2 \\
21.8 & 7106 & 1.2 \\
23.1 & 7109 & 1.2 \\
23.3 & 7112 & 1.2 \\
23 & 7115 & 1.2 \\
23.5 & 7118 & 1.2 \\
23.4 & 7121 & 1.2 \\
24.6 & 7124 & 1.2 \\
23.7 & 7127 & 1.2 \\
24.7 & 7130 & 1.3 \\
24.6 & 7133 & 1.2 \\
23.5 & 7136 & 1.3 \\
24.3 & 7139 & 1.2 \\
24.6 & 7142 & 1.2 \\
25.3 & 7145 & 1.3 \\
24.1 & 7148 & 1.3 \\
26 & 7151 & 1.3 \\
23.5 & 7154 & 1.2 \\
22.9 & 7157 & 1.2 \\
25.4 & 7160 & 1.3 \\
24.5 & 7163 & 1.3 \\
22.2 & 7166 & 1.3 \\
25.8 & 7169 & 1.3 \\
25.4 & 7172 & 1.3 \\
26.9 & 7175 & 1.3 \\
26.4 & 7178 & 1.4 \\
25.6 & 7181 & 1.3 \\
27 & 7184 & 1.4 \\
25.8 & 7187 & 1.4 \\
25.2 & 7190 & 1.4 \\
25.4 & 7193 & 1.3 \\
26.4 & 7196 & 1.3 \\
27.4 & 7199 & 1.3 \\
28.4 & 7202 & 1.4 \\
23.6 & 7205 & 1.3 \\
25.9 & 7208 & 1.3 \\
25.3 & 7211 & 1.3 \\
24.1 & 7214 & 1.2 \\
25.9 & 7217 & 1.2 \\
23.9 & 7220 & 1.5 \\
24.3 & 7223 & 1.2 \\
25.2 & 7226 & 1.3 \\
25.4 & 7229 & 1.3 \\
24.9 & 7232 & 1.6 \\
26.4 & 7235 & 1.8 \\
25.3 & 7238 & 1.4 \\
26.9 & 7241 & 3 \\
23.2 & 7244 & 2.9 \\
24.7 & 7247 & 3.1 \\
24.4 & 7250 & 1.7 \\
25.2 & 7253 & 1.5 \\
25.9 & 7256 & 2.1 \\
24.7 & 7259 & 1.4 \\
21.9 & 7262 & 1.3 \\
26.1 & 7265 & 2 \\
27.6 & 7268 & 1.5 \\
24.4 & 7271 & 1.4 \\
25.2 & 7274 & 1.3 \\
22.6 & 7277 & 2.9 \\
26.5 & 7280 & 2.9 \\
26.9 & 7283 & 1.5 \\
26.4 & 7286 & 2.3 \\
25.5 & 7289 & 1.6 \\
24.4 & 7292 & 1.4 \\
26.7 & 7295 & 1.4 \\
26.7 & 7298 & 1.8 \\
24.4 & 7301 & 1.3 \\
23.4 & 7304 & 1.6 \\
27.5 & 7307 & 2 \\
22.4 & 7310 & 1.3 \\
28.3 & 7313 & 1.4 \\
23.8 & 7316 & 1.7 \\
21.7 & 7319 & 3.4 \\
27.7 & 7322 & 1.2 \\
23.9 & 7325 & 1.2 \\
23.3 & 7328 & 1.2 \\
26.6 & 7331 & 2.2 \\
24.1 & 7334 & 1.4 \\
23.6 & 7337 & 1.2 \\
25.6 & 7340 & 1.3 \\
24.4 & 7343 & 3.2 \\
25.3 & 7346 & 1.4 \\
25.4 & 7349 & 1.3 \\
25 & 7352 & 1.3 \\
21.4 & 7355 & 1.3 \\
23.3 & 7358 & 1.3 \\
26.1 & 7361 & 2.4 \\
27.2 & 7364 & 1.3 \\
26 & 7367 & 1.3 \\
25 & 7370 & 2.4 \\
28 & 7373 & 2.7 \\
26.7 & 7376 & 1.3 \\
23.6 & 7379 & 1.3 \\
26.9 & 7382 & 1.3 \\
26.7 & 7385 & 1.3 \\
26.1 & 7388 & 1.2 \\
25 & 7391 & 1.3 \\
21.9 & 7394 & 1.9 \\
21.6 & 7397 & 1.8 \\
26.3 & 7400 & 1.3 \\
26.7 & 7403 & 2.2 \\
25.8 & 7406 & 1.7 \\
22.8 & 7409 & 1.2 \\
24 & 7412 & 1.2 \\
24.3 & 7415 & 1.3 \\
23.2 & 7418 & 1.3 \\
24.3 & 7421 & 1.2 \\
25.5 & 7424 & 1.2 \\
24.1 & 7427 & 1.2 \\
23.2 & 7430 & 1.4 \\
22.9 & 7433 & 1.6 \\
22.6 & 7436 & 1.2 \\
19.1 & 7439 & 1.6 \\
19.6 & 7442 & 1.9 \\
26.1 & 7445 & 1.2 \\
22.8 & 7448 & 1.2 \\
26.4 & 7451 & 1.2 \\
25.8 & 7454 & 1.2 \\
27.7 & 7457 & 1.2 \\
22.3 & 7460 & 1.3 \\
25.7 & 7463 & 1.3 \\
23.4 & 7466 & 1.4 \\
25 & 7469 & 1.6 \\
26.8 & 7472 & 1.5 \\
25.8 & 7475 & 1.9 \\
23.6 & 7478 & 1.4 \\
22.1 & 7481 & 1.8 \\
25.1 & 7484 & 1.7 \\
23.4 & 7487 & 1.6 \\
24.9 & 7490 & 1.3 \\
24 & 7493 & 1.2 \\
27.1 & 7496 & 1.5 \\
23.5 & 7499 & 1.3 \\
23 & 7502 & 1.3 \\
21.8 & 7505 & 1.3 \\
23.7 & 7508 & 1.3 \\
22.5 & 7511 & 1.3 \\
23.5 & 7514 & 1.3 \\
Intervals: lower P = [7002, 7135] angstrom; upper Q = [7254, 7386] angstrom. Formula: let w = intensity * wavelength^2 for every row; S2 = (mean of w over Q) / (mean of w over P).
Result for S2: 1.16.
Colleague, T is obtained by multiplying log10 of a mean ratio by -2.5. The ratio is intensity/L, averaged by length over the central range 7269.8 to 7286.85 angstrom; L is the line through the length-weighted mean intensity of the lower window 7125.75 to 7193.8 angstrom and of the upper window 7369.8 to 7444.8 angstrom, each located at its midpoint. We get -0.031 mag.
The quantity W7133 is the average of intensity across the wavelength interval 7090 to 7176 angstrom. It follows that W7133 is 24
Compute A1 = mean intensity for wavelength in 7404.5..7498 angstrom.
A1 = 24.2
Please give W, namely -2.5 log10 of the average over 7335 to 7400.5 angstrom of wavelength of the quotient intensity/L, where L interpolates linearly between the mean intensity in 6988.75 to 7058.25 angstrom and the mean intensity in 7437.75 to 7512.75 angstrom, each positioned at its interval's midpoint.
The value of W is -0.05 mag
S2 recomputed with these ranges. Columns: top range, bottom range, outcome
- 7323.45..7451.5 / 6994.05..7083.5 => 1.16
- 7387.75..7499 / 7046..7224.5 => 1.09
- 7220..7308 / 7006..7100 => 1.16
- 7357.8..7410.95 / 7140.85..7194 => 1.07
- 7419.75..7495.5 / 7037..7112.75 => 1.17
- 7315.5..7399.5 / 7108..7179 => 1.08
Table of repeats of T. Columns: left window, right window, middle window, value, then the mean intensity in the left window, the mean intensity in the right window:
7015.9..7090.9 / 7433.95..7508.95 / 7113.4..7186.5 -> -0.07 mag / 22.8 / 24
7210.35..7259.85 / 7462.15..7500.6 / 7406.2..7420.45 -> 0.04 mag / 25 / 24.6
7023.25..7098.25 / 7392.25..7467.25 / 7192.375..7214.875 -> -0.12 mag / 22.8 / 23.9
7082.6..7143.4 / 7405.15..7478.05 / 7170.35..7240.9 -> -0.09 mag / 23.6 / 24.1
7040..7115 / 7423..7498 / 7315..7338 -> -0.03 mag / 22.8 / 24.2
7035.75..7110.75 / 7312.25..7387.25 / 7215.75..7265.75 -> -0.03 mag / 22.9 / 25.2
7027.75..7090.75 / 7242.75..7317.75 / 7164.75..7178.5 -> -0.06 mag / 22.7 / 25.1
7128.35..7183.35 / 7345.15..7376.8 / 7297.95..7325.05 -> 0.01 mag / 24.8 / 25.4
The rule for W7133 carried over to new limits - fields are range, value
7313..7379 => 25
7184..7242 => 25.6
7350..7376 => 25.3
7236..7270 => 25.1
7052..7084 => 22.3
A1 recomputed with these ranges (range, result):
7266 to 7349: 25.2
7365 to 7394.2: 25.8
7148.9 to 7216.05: 25.4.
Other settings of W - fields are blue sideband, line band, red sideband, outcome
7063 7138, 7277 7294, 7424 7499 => -0.088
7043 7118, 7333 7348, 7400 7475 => -0.035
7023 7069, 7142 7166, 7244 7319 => -0.022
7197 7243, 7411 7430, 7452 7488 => 0.033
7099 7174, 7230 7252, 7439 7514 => -0.047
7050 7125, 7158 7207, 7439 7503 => -0.107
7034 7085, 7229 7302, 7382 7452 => -0.082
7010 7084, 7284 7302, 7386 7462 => -0.095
